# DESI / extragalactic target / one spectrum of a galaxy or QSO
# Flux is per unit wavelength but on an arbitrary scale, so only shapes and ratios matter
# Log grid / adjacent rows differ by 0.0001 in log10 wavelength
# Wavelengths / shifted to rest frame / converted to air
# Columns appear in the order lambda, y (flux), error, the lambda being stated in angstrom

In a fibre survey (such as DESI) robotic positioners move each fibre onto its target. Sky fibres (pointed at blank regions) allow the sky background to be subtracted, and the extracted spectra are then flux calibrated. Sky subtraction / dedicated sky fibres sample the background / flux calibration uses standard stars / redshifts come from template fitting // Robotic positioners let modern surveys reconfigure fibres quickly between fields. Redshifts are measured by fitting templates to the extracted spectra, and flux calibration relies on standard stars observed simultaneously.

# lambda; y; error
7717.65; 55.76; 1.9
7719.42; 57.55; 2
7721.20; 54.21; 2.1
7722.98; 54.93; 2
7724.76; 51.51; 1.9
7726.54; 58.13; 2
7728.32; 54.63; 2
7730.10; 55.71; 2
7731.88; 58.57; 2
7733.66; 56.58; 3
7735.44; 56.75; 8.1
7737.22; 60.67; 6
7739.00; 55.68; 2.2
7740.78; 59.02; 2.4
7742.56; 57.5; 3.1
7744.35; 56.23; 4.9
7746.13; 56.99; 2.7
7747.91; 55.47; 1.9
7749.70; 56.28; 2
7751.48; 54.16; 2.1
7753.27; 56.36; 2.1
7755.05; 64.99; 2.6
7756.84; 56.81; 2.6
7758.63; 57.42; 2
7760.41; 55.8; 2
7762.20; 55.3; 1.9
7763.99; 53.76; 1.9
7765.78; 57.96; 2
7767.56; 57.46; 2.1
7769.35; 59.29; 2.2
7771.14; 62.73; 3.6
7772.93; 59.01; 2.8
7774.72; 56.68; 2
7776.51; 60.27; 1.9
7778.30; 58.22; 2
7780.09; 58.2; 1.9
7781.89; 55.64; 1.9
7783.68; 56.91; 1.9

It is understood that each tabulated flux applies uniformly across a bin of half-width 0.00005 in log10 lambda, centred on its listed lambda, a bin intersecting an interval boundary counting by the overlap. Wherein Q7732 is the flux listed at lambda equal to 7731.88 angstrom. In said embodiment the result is 58.57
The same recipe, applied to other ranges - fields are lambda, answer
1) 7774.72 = 56.68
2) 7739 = 55.68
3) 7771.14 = 62.73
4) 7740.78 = 59.02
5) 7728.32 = 54.63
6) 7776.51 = 60.27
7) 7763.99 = 53.76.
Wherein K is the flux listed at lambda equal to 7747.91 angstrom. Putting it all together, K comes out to 55.47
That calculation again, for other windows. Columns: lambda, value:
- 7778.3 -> 58.22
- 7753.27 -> 56.36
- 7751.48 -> 54.16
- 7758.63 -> 57.42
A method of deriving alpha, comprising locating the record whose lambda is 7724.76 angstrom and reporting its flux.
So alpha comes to 51.51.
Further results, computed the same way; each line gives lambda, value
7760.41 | 55.8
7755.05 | 64.99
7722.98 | 54.93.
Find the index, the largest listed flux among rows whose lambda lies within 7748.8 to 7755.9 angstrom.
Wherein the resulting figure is 64.99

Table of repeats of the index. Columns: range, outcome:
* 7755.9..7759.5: 57.42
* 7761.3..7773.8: 62.73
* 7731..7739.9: 60.67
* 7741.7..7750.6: 57.5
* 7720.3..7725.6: 54.93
